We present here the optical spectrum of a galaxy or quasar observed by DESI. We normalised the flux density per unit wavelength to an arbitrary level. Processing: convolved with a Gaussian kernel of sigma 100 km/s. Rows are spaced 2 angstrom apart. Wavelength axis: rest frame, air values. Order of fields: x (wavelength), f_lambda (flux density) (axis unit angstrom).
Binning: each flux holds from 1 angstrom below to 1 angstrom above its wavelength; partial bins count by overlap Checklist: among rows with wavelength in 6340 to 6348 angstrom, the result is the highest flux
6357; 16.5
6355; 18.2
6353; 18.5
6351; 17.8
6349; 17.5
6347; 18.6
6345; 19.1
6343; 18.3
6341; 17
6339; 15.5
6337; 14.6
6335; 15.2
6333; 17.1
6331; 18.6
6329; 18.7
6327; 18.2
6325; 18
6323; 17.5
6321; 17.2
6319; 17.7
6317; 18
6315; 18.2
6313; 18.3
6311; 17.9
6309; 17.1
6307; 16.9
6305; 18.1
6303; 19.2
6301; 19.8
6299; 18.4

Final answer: 19.1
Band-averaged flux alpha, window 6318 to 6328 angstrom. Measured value 17.7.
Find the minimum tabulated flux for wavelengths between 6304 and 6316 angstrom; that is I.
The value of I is 16.9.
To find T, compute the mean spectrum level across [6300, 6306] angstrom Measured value 19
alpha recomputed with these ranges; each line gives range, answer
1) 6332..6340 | 15.6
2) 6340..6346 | 18.1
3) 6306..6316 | 17.7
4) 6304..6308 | 17.5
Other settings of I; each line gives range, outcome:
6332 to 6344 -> 14.6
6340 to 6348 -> 17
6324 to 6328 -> 18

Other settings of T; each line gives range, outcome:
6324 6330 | 18.3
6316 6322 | 17.6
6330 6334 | 17.9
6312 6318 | 18.2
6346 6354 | 18.1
